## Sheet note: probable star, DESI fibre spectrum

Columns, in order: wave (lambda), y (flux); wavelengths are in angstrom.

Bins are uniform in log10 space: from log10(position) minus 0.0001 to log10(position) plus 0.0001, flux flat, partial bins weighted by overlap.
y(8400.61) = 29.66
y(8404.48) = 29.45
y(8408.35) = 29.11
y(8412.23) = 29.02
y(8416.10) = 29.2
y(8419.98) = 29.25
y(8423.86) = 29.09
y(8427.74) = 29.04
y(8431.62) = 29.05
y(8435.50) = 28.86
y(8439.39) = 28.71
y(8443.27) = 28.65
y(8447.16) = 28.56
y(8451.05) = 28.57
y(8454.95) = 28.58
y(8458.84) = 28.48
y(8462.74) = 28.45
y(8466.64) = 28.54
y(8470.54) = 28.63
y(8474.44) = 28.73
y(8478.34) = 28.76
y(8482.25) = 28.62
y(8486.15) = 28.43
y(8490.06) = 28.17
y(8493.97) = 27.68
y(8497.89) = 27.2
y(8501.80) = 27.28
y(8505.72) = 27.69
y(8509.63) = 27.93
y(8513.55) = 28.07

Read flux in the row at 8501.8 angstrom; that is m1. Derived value 27.28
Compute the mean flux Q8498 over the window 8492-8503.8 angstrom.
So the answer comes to 27.4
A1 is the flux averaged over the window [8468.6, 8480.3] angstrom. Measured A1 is 28.7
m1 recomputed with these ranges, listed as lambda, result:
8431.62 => 29.05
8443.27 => 28.65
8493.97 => 27.68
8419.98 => 29.25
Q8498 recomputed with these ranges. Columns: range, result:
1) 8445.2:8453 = 28.6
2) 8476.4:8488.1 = 28.6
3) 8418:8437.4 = 29.1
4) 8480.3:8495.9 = 28.2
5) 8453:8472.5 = 28.5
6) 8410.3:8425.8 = 29.1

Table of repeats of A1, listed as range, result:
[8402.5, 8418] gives 29.2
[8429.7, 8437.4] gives 29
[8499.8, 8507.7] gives 27.5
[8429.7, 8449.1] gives 28.8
